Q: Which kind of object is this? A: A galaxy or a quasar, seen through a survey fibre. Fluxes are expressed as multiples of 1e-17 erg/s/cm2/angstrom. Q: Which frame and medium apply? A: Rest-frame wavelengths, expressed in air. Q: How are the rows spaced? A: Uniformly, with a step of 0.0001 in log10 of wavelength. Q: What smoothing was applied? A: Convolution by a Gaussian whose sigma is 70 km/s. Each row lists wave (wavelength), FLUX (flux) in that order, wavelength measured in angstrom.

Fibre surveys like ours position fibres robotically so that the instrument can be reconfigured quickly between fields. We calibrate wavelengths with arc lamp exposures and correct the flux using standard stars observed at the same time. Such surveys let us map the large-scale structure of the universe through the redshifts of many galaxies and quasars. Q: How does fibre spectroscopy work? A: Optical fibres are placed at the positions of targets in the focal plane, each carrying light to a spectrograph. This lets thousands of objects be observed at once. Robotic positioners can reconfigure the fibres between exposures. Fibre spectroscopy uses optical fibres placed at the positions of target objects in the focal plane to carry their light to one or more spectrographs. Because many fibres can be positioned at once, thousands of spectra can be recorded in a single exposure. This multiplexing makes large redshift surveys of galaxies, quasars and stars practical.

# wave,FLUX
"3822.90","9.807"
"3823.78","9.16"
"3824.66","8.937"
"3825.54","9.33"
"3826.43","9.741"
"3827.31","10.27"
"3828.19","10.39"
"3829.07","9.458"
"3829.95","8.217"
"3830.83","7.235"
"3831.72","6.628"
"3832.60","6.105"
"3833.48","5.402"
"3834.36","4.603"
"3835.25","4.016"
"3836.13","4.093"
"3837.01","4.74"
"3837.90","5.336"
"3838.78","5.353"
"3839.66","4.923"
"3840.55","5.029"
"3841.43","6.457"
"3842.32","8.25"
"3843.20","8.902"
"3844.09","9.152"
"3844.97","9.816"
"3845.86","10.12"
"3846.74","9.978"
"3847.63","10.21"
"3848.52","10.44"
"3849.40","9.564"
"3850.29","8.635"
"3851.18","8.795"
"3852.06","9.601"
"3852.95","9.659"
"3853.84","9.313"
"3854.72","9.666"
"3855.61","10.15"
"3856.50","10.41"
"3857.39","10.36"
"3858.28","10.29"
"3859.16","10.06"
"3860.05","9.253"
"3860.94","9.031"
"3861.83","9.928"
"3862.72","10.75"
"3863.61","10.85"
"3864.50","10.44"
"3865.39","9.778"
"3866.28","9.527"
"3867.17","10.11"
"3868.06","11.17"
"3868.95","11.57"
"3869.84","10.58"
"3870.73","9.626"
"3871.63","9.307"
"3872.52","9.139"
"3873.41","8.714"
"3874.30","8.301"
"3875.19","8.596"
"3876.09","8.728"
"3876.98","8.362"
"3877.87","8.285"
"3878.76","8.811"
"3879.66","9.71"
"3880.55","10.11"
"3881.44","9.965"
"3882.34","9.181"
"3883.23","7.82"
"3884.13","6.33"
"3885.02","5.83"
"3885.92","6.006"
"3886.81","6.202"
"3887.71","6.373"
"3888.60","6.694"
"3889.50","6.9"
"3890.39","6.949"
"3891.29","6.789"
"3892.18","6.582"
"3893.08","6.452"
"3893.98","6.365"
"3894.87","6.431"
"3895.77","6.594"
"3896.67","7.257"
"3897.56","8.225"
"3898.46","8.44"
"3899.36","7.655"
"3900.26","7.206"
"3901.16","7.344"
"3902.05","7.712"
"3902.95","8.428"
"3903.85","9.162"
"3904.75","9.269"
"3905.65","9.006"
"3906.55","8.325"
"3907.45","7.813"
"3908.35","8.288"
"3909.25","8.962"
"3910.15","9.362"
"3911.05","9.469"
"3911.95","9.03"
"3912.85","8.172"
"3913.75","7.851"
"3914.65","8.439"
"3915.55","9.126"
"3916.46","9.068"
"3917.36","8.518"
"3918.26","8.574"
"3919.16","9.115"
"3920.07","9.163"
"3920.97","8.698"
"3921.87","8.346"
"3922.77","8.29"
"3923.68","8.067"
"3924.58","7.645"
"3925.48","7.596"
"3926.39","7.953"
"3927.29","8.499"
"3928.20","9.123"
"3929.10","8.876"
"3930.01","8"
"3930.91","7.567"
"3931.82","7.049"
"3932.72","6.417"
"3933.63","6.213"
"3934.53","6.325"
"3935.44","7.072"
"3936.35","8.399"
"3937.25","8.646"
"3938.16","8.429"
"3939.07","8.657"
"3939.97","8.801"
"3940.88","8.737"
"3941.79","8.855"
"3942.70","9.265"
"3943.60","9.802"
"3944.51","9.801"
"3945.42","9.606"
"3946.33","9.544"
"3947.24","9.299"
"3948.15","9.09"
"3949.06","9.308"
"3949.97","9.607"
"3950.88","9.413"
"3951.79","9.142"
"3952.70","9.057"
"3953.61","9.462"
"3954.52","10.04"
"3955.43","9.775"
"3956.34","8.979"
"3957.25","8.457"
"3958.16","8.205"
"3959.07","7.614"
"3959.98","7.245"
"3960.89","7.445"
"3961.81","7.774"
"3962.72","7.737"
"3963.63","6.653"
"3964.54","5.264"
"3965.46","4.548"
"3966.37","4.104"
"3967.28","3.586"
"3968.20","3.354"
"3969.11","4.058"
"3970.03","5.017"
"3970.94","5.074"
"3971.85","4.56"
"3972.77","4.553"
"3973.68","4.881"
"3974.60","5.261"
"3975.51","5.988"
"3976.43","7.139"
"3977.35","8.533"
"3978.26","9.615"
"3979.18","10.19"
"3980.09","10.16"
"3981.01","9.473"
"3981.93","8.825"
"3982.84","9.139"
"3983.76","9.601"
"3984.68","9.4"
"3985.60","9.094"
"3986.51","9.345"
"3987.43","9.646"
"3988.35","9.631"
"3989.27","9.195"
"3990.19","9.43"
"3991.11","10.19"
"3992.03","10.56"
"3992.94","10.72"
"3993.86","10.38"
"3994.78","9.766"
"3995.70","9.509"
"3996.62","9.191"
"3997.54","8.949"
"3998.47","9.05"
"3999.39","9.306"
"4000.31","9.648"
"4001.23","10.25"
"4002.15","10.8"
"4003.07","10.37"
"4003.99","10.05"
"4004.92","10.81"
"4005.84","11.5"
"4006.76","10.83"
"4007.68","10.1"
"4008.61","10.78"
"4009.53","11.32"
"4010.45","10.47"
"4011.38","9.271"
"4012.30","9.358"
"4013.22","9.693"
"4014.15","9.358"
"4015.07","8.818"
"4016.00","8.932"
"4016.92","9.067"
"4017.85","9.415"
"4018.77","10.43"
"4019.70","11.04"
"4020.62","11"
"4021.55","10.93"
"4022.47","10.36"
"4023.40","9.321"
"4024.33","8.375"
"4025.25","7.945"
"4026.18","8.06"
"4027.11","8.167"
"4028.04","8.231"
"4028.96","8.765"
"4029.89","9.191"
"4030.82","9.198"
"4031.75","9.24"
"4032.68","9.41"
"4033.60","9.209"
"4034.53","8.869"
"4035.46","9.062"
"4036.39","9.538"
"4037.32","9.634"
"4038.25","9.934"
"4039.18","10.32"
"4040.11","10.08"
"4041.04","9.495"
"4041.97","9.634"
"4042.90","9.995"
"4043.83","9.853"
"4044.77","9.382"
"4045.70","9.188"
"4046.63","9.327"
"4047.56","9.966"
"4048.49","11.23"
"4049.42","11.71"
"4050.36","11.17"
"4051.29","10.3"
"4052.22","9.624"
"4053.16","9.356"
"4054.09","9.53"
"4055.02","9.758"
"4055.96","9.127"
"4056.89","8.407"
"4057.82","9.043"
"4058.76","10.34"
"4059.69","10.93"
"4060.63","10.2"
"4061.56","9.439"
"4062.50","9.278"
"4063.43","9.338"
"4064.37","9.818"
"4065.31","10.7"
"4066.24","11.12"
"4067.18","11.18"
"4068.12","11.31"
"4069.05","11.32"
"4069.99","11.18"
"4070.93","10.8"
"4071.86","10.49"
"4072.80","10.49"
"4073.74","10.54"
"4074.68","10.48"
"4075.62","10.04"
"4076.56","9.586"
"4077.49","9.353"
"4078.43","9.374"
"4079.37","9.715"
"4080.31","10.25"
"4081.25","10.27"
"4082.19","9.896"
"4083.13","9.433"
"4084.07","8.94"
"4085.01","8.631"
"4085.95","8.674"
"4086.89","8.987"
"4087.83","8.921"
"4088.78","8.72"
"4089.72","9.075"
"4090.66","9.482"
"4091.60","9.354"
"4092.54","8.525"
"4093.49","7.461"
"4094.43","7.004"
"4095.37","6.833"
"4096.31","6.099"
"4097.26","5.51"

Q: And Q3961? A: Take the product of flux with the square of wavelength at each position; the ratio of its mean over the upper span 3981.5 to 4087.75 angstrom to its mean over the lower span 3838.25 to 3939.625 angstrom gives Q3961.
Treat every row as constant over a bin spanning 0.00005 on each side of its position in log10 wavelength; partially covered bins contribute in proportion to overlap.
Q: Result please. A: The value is 1.24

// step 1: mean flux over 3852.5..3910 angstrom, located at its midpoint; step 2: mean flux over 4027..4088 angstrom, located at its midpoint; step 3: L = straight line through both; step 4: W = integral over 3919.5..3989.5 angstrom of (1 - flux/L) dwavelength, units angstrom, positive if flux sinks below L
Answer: 8.8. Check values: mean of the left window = 8.61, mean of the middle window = 7.96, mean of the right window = 9.8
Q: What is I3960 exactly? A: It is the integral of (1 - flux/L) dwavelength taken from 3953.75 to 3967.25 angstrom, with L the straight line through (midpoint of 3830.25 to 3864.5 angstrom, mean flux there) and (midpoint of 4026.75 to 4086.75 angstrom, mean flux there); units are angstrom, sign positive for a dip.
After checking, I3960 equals 2.6 angstrom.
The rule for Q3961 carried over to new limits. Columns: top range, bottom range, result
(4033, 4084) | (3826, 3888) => 1.29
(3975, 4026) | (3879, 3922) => 1.27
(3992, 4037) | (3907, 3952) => 1.18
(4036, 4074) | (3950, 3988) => 1.40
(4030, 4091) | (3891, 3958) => 1.25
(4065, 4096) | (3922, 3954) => 1.21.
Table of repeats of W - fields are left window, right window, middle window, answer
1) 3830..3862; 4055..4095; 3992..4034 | -2.1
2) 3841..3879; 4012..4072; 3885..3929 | 7.7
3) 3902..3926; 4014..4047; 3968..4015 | 1.2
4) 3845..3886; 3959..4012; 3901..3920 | 0.8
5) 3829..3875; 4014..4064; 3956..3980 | 7.3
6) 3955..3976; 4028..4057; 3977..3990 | -4.7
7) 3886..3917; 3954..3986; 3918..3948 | -3.5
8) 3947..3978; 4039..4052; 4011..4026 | -0.7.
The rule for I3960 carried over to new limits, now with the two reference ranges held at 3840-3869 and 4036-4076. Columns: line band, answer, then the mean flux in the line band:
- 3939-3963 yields 2.20 angstrom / 8.93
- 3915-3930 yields 1.89 angstrom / 8.52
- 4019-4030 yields 0.78 angstrom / 9.31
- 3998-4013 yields -0.39 angstrom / 10.2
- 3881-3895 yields 3.94 angstrom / 6.94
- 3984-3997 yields 0.28 angstrom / 9.72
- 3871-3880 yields 0.77 angstrom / 8.79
